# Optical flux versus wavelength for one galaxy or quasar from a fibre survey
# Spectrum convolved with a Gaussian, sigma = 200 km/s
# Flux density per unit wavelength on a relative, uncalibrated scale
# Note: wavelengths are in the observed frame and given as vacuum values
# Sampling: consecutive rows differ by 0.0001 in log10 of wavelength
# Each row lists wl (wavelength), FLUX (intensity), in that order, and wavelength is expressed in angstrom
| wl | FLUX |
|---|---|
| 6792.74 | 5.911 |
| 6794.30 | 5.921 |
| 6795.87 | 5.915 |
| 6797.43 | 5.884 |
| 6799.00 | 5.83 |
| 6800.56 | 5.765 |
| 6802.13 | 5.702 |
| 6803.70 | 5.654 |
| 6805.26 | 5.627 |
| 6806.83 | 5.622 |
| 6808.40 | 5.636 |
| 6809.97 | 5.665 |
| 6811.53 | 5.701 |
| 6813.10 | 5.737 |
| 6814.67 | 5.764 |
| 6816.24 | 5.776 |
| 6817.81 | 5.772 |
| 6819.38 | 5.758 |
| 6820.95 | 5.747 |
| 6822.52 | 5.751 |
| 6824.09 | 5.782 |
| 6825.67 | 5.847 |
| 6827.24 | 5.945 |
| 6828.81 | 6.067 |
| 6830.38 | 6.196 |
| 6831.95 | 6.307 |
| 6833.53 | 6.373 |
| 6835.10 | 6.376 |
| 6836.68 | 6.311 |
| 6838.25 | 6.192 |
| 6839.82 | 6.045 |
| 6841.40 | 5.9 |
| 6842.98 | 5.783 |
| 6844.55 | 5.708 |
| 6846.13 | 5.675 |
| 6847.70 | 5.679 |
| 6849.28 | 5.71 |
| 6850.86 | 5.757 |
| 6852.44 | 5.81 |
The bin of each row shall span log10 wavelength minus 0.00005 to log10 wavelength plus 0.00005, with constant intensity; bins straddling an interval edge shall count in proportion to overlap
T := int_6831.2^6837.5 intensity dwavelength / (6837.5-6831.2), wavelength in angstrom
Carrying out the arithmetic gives 6.34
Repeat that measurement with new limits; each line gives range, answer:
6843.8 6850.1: 5.69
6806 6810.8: 5.64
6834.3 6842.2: 6.16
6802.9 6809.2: 5.63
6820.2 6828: 5.81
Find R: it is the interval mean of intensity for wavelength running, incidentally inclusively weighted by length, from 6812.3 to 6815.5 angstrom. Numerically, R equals 5.75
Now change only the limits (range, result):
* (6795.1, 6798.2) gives 5.91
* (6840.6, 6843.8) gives 5.83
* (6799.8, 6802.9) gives 5.73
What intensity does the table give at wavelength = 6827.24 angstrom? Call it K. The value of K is 5.945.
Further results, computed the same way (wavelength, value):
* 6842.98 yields 5.783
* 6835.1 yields 6.376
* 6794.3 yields 5.921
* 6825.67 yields 5.847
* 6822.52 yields 5.751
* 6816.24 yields 5.776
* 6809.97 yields 5.665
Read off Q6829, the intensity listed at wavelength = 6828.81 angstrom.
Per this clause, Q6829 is 6.067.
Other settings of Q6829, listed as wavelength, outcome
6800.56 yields 5.765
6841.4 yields 5.9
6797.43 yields 5.884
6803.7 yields 5.654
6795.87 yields 5.915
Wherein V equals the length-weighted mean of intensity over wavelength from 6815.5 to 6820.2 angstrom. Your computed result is 5.77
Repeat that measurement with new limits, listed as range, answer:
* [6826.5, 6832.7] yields 6.14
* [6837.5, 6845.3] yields 5.93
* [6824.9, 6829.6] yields 5.96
